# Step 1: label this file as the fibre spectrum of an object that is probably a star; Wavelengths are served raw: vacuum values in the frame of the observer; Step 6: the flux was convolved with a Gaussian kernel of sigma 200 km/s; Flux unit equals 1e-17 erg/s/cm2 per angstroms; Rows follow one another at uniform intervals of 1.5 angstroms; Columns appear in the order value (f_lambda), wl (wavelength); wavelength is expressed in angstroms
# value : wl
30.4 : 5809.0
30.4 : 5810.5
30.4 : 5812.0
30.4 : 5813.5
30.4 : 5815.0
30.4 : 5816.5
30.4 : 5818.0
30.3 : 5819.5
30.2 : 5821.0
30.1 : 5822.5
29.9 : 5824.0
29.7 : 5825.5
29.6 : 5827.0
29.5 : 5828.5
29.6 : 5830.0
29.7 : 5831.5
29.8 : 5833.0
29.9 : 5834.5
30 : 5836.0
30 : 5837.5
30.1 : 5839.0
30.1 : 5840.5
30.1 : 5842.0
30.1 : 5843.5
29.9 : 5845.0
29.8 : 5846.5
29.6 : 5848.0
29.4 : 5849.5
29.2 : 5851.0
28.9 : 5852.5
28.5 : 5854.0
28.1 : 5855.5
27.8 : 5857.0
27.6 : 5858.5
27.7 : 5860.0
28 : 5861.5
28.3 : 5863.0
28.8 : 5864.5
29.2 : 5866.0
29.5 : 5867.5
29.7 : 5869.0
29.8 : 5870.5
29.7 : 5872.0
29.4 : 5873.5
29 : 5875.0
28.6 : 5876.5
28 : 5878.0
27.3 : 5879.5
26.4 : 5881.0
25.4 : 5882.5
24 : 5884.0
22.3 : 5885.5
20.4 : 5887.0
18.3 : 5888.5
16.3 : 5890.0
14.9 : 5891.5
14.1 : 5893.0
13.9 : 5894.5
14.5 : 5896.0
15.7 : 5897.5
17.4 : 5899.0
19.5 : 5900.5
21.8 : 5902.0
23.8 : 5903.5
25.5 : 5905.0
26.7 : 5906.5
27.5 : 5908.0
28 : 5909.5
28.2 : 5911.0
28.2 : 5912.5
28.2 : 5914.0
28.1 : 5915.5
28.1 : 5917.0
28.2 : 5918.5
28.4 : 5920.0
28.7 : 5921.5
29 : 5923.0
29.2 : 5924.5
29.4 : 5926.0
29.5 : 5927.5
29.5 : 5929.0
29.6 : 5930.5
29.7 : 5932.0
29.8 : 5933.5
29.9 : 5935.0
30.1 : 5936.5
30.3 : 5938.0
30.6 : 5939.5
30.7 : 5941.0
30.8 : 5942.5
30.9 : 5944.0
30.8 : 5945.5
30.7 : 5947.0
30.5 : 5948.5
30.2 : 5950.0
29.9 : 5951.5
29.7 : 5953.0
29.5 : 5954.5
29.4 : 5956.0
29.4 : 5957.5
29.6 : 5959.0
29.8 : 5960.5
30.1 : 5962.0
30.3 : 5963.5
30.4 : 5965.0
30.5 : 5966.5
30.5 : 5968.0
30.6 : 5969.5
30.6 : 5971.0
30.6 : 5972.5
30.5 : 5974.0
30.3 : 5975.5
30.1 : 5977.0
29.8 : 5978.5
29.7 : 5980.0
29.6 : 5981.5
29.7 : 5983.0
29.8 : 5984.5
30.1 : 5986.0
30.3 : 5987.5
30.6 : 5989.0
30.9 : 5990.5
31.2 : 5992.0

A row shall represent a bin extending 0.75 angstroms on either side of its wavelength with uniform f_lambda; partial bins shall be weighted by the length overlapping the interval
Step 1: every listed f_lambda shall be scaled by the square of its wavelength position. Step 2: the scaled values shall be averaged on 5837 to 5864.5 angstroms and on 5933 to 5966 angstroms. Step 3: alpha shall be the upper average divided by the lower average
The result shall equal 1.1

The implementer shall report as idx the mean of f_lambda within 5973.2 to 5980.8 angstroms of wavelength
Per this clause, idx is 30.1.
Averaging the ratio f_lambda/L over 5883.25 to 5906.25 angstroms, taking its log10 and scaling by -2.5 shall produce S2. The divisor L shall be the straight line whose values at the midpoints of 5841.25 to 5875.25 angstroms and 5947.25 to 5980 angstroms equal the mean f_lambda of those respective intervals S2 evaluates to 0.47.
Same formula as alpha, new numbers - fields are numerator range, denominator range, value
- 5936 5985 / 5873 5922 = 1.30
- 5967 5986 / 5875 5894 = 1.39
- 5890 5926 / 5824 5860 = 0.83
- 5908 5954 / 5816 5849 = 1.02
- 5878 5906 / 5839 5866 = 0.71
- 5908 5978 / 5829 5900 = 1.16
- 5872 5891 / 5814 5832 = 0.84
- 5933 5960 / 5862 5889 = 1.14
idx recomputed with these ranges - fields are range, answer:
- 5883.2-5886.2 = 23.2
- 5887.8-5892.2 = 16.5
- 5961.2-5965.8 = 30.3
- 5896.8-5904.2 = 19.6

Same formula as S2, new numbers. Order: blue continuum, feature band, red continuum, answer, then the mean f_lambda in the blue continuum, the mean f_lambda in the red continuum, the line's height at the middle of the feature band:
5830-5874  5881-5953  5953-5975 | 0.15 mag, 29.3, 30.1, 29.8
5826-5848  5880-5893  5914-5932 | 0.38 mag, 29.9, 28.9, 29.3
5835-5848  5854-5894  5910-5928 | 0.15 mag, 30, 28.6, 29.4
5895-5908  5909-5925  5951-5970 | -0.22 mag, 20.9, 30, 23.3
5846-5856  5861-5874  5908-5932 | -0.01 mag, 29.1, 28.7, 29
